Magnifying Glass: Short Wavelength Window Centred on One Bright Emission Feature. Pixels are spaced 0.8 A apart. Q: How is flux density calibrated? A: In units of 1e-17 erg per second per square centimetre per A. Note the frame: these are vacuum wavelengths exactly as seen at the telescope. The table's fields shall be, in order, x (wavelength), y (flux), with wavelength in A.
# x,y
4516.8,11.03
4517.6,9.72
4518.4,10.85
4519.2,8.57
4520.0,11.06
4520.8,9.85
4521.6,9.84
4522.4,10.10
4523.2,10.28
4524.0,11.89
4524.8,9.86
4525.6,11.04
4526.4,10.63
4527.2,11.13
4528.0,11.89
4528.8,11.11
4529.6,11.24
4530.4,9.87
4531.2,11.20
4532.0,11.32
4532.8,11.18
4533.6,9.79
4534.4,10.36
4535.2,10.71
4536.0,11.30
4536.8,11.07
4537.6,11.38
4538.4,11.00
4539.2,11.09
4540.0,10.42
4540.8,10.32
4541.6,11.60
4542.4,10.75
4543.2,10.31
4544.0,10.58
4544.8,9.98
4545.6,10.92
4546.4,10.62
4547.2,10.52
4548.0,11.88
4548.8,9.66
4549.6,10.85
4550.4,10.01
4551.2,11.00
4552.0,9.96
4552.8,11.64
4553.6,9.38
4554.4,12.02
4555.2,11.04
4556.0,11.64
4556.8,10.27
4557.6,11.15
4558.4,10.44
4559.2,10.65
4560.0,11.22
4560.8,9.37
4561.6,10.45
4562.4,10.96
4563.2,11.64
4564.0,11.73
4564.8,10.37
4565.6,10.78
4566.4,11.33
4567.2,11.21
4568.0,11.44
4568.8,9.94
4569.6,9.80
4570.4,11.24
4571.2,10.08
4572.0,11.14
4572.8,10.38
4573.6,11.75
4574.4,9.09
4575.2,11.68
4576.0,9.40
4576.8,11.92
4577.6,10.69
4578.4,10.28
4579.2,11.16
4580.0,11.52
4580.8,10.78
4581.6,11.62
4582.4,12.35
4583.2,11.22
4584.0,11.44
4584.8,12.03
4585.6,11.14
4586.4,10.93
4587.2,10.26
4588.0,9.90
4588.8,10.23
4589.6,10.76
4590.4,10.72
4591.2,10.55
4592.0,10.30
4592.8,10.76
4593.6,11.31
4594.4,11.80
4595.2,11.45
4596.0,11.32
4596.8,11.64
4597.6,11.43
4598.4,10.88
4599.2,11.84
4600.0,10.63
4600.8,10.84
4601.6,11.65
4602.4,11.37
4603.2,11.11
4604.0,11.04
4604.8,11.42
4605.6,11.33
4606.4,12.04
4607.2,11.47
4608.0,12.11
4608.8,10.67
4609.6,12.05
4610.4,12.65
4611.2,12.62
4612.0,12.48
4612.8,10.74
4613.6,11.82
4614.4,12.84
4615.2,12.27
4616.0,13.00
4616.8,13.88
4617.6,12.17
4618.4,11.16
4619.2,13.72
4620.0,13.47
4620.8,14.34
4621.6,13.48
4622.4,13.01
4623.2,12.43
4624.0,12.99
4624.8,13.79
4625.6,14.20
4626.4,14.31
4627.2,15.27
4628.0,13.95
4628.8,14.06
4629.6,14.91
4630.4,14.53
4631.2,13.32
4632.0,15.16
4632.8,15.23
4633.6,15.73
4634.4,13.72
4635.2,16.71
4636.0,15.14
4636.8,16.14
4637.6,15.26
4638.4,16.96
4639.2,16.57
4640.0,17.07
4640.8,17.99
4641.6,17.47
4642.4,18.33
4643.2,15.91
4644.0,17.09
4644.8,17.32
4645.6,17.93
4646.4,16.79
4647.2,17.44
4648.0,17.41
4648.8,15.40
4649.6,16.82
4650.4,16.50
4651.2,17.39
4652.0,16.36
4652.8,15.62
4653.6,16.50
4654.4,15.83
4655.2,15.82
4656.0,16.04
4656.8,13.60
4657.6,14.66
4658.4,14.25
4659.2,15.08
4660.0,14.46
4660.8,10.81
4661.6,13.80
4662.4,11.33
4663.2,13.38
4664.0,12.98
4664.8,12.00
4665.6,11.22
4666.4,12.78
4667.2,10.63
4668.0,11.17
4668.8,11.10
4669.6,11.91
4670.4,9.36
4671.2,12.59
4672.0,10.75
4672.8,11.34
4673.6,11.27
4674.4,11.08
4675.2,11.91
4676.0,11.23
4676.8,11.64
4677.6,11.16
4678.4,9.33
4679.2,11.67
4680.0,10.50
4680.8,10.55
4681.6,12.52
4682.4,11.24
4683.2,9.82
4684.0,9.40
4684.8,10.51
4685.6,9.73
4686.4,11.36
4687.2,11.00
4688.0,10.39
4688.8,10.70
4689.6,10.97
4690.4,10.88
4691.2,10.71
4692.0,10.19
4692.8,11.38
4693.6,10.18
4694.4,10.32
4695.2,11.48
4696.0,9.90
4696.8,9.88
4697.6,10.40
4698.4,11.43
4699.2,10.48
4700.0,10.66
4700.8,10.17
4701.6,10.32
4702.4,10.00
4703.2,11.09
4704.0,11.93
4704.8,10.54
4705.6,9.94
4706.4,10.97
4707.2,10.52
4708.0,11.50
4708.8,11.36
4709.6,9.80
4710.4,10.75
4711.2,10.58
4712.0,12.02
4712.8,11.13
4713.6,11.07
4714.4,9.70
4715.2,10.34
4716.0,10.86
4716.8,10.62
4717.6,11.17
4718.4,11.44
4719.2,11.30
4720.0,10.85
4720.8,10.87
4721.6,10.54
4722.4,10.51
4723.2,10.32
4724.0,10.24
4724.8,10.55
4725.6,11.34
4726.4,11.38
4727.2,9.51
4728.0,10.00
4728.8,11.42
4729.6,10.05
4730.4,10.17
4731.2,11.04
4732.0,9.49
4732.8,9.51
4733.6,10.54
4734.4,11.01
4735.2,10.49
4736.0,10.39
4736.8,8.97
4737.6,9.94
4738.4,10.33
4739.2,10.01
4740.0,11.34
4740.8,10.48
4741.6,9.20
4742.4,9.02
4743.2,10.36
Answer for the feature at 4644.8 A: Mg II 2798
